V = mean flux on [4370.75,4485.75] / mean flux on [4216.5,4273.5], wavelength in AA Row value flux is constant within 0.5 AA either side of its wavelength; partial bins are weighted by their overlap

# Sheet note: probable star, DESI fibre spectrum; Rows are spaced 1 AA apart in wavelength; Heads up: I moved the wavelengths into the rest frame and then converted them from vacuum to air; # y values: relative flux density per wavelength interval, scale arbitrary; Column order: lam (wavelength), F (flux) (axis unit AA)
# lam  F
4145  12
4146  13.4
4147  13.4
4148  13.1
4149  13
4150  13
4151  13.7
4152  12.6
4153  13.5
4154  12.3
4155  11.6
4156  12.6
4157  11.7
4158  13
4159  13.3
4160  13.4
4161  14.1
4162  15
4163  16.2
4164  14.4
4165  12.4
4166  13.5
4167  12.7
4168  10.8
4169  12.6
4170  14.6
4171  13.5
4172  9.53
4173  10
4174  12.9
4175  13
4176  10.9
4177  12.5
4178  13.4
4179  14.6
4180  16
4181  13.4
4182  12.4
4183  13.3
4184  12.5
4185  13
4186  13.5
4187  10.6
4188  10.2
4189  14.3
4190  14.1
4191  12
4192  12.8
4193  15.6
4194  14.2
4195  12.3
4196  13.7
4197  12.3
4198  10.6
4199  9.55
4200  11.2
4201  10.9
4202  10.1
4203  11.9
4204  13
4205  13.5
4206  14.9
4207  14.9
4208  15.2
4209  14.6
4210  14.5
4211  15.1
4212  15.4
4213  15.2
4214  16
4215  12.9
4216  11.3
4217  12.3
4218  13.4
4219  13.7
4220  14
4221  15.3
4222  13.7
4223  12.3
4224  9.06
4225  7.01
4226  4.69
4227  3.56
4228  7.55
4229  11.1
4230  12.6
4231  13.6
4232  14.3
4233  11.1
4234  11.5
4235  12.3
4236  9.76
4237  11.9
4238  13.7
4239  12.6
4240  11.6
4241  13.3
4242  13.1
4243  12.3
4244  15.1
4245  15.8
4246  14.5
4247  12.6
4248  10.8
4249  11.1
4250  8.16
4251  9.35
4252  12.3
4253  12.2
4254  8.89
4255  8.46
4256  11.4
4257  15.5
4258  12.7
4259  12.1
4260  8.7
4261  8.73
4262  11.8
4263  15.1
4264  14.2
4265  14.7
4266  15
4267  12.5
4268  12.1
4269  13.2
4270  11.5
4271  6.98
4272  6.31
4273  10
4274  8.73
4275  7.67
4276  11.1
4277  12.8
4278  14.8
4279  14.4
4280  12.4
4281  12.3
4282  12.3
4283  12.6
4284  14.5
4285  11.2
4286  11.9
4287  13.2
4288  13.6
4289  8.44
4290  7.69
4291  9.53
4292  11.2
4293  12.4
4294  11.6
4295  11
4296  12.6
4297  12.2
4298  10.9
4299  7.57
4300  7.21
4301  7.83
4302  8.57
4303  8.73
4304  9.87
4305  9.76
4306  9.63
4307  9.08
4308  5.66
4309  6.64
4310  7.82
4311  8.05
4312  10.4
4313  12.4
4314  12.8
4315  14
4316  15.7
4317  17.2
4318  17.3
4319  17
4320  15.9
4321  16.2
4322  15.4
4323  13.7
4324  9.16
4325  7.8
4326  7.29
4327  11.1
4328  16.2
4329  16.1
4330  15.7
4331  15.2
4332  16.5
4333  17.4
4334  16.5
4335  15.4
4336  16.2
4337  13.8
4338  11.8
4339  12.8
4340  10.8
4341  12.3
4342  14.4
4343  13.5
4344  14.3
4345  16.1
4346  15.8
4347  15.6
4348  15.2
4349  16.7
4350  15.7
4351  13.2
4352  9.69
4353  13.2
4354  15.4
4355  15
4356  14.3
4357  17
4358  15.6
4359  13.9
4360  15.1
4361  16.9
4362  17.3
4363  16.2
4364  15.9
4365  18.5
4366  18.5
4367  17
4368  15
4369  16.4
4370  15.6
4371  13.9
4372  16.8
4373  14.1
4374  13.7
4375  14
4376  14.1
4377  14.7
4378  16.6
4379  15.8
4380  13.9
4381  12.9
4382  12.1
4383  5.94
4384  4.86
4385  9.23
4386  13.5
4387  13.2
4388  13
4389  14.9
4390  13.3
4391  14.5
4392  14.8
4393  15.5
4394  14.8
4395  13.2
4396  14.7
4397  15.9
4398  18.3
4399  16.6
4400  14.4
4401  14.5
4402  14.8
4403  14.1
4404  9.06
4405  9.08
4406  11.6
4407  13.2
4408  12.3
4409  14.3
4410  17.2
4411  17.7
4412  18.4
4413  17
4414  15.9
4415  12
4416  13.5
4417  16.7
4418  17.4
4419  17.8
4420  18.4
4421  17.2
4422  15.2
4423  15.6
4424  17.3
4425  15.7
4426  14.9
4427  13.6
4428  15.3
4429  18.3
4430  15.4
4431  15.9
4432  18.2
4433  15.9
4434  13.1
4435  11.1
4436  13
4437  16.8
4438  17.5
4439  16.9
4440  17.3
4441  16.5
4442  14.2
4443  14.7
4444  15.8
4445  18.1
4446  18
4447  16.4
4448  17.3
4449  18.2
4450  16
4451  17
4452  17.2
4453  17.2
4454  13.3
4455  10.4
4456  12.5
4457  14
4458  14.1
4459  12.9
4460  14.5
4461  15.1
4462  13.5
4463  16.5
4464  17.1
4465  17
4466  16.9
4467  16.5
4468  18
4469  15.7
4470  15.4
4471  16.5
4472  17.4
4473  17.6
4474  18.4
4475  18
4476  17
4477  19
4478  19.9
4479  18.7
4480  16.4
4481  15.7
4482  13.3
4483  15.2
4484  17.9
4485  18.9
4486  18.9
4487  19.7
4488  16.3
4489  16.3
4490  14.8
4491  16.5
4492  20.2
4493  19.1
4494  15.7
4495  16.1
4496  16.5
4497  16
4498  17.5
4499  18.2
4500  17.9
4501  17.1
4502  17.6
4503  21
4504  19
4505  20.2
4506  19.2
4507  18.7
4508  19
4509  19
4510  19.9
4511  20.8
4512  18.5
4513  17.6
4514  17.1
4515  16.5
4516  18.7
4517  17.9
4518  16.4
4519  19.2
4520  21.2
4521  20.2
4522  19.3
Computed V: 1.31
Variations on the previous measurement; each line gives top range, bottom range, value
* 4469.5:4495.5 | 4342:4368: 1.12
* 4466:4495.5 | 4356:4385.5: 1.18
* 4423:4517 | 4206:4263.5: 1.38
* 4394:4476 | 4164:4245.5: 1.24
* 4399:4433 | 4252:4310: 1.39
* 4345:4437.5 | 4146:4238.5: 1.17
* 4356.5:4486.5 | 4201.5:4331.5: 1.29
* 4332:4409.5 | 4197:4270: 1.17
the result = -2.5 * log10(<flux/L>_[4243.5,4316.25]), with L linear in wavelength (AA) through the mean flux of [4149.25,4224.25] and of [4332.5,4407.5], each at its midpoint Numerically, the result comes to 0.22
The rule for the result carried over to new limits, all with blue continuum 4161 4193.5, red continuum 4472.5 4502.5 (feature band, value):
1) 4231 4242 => 0.13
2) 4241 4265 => 0.17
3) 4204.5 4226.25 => 0.03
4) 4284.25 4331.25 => 0.28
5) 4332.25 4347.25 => 0.06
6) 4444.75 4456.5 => 0.06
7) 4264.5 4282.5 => 0.23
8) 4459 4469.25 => 0.07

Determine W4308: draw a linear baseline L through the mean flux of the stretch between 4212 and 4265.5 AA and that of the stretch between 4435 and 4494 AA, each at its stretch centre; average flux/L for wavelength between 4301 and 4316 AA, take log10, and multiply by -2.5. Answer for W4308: 0.35 mag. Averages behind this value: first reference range 11.9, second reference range 16.4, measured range 9.68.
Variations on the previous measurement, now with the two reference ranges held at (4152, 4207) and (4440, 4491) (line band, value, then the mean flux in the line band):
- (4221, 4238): 0.254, 10.6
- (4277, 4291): 0.158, 12.2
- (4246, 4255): 0.259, 10.8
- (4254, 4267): 0.130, 12.2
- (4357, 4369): -0.091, 16.4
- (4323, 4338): 0.066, 13.8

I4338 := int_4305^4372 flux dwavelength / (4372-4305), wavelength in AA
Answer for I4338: 14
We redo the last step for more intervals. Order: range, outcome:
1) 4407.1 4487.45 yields 16.1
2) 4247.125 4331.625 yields 11.5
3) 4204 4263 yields 12.2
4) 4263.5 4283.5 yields 11.8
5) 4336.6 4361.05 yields 14.3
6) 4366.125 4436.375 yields 14.6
